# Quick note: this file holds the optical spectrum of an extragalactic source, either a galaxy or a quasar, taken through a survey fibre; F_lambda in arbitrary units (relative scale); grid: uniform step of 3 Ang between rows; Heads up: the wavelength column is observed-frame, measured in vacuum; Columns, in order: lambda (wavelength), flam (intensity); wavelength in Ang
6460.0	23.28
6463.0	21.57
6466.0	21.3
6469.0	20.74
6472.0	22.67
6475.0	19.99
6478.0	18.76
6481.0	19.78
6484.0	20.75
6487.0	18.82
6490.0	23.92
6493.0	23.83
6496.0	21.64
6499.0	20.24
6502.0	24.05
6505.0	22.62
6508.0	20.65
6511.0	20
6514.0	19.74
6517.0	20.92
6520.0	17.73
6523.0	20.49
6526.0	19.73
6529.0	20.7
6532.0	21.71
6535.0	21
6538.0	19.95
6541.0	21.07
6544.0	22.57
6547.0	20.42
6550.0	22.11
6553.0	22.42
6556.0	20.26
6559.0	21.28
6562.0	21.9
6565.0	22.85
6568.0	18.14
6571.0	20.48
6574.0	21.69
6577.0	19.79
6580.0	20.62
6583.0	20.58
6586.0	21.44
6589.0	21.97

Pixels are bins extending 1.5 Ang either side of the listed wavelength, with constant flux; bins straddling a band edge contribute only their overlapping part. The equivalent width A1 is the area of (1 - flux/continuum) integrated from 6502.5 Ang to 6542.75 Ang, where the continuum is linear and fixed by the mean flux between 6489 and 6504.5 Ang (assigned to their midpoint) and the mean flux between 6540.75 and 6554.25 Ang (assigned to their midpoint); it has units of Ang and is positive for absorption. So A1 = 3.0 Ang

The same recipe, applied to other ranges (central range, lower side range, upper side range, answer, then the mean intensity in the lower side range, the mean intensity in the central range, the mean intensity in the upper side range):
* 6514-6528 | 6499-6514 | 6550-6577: 1.06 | 21.5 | 19.8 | 21.1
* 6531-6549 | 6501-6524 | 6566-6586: -0.50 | 20.7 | 21.1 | 20.4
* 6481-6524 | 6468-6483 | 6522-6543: -1.09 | 20.4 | 21.1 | 20.7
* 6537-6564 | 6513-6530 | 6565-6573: -1.84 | 19.9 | 21.4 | 20.1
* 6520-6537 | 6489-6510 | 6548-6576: 1.06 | 22.3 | 20.4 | 21.2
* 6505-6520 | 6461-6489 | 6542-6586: 0.37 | 20.6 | 20.3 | 21.1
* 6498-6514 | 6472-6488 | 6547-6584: -0.90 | 19.9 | 21.4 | 21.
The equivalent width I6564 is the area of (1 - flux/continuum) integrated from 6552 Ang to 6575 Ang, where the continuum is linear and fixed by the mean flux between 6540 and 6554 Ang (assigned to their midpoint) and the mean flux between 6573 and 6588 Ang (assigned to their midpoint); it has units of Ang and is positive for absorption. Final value 0.2 Ang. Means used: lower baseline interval 21.7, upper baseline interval 20.8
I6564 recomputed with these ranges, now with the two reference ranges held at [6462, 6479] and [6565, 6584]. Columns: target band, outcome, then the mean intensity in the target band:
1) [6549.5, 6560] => -0.50 Ang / 21.5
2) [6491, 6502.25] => -0.85 Ang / 22.3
